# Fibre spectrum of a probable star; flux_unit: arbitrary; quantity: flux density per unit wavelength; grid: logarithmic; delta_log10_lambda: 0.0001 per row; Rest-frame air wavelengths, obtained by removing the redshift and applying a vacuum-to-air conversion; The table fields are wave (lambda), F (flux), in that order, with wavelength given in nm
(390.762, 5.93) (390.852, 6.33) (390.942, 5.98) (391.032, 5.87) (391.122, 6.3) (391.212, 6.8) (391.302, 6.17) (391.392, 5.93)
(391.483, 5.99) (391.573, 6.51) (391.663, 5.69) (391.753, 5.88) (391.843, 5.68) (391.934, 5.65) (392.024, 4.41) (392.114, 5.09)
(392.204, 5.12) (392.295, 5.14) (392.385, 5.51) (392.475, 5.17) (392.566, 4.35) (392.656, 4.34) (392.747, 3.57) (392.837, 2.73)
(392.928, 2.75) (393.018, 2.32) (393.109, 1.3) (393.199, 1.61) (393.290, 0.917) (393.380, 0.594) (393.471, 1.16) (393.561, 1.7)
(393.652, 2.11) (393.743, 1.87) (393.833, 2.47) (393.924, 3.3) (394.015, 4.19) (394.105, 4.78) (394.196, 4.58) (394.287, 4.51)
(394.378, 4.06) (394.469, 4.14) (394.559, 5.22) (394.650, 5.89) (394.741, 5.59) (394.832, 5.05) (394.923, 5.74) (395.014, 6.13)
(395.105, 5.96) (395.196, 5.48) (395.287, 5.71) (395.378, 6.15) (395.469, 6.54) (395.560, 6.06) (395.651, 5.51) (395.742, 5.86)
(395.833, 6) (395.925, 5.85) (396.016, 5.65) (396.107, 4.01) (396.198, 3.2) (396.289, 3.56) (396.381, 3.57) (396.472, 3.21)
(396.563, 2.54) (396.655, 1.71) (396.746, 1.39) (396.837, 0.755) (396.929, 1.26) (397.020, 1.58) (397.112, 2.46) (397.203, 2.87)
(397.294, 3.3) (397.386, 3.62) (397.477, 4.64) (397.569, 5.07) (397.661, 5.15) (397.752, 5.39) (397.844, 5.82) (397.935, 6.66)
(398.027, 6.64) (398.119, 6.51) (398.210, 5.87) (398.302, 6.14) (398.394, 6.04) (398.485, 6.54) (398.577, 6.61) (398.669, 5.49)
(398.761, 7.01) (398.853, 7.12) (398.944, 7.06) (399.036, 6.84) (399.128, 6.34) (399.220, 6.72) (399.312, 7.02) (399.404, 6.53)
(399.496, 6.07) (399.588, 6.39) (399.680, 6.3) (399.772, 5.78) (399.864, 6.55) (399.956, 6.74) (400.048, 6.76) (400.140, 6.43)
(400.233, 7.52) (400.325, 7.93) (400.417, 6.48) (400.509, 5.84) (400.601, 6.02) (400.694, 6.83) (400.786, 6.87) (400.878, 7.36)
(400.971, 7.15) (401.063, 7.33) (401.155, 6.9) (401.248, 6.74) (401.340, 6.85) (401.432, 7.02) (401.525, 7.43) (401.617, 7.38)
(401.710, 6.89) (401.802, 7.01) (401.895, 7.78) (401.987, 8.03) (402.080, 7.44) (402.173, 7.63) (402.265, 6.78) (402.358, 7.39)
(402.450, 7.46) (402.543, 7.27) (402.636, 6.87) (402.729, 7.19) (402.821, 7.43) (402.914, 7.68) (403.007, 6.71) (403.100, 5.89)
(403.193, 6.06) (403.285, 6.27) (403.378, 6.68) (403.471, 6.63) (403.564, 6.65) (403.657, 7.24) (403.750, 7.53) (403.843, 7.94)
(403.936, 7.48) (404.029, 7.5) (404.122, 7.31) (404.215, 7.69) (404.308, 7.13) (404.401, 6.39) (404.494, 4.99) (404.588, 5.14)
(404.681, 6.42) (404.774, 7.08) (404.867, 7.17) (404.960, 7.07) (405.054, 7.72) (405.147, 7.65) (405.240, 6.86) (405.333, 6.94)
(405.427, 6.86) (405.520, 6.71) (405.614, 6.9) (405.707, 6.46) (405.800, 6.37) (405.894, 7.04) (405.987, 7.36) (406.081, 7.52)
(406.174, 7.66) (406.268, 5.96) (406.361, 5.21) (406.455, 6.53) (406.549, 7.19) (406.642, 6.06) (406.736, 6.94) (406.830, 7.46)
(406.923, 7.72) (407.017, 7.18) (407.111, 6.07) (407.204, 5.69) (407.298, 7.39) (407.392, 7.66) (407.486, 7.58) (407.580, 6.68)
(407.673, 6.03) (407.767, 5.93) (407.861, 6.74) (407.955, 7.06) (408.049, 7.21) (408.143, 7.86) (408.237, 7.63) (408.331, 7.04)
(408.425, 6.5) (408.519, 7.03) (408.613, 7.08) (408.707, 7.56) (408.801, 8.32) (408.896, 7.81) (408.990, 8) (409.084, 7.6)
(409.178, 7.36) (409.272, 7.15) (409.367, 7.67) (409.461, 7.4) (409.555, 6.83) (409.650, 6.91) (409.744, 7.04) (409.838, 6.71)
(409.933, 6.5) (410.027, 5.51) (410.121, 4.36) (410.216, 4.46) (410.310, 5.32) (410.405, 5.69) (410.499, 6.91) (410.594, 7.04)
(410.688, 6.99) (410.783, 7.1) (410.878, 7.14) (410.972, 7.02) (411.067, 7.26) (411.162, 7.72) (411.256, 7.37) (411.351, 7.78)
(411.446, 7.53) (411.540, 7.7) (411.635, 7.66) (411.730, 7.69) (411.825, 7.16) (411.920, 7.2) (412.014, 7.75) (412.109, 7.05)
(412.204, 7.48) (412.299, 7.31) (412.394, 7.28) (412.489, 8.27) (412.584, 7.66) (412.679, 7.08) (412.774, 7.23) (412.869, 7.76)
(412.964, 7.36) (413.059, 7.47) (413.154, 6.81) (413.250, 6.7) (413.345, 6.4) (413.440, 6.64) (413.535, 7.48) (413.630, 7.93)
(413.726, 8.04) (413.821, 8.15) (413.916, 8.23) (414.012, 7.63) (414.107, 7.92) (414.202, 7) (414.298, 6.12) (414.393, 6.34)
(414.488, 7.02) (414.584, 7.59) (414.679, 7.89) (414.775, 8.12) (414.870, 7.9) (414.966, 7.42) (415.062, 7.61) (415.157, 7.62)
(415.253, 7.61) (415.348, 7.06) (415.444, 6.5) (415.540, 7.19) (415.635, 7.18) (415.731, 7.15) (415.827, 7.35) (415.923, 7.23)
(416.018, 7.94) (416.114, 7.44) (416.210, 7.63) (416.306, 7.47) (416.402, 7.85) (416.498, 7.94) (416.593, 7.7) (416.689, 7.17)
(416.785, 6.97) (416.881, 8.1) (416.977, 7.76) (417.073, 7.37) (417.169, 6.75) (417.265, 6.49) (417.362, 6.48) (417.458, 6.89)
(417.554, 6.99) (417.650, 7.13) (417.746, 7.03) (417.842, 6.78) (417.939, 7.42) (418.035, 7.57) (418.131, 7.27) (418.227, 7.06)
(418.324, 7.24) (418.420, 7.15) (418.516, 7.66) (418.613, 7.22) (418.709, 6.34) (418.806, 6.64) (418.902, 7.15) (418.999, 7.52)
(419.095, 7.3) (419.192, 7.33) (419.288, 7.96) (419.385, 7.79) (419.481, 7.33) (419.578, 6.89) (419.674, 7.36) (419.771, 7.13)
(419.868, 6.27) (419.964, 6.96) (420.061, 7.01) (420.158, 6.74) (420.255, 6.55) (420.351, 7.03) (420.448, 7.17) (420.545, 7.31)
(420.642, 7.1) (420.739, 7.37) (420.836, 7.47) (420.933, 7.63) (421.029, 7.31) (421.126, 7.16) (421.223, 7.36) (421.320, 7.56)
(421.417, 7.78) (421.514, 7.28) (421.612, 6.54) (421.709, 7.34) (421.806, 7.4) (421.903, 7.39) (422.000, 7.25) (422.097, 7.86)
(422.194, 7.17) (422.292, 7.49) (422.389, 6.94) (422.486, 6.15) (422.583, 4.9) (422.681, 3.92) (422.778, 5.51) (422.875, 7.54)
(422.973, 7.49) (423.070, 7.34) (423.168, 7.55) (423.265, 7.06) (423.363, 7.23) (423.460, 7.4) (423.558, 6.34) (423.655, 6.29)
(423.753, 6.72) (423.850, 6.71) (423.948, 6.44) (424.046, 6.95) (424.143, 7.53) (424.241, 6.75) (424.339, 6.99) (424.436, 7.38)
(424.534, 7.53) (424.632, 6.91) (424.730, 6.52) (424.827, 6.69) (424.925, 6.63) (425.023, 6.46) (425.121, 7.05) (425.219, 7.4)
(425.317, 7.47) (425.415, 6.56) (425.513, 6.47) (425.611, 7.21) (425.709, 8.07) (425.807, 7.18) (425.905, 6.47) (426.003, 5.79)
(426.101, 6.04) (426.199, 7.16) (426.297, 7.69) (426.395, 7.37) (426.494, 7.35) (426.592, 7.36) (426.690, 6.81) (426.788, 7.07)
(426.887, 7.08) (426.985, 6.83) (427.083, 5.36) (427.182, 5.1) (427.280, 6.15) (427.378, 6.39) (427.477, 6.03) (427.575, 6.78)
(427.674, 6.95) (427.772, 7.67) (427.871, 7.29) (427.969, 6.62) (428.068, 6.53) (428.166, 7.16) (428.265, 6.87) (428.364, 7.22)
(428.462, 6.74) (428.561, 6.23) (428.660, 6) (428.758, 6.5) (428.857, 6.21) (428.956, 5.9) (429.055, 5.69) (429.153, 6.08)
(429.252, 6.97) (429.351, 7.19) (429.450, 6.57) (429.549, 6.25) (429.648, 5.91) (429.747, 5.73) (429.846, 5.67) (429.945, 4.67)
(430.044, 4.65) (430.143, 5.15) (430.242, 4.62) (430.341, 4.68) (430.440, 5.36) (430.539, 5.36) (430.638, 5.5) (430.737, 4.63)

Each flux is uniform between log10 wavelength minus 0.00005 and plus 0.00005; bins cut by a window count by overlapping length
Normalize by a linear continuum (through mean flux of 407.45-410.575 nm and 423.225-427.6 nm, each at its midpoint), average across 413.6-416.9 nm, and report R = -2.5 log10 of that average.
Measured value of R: -0.099 mag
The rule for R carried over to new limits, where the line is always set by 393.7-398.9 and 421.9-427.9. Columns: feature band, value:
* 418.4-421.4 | -0.119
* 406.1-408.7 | -0.237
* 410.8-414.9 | -0.242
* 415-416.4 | -0.198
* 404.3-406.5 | -0.240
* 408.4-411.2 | -0.202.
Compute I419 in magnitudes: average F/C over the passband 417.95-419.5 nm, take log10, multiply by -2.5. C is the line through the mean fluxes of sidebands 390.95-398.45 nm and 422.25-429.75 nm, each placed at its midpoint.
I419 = -0.180 mag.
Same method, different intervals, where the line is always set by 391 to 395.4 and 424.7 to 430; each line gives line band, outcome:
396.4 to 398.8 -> 0.08 mag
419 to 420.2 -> -0.18 mag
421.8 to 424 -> -0.07 mag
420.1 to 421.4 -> -0.17 mag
